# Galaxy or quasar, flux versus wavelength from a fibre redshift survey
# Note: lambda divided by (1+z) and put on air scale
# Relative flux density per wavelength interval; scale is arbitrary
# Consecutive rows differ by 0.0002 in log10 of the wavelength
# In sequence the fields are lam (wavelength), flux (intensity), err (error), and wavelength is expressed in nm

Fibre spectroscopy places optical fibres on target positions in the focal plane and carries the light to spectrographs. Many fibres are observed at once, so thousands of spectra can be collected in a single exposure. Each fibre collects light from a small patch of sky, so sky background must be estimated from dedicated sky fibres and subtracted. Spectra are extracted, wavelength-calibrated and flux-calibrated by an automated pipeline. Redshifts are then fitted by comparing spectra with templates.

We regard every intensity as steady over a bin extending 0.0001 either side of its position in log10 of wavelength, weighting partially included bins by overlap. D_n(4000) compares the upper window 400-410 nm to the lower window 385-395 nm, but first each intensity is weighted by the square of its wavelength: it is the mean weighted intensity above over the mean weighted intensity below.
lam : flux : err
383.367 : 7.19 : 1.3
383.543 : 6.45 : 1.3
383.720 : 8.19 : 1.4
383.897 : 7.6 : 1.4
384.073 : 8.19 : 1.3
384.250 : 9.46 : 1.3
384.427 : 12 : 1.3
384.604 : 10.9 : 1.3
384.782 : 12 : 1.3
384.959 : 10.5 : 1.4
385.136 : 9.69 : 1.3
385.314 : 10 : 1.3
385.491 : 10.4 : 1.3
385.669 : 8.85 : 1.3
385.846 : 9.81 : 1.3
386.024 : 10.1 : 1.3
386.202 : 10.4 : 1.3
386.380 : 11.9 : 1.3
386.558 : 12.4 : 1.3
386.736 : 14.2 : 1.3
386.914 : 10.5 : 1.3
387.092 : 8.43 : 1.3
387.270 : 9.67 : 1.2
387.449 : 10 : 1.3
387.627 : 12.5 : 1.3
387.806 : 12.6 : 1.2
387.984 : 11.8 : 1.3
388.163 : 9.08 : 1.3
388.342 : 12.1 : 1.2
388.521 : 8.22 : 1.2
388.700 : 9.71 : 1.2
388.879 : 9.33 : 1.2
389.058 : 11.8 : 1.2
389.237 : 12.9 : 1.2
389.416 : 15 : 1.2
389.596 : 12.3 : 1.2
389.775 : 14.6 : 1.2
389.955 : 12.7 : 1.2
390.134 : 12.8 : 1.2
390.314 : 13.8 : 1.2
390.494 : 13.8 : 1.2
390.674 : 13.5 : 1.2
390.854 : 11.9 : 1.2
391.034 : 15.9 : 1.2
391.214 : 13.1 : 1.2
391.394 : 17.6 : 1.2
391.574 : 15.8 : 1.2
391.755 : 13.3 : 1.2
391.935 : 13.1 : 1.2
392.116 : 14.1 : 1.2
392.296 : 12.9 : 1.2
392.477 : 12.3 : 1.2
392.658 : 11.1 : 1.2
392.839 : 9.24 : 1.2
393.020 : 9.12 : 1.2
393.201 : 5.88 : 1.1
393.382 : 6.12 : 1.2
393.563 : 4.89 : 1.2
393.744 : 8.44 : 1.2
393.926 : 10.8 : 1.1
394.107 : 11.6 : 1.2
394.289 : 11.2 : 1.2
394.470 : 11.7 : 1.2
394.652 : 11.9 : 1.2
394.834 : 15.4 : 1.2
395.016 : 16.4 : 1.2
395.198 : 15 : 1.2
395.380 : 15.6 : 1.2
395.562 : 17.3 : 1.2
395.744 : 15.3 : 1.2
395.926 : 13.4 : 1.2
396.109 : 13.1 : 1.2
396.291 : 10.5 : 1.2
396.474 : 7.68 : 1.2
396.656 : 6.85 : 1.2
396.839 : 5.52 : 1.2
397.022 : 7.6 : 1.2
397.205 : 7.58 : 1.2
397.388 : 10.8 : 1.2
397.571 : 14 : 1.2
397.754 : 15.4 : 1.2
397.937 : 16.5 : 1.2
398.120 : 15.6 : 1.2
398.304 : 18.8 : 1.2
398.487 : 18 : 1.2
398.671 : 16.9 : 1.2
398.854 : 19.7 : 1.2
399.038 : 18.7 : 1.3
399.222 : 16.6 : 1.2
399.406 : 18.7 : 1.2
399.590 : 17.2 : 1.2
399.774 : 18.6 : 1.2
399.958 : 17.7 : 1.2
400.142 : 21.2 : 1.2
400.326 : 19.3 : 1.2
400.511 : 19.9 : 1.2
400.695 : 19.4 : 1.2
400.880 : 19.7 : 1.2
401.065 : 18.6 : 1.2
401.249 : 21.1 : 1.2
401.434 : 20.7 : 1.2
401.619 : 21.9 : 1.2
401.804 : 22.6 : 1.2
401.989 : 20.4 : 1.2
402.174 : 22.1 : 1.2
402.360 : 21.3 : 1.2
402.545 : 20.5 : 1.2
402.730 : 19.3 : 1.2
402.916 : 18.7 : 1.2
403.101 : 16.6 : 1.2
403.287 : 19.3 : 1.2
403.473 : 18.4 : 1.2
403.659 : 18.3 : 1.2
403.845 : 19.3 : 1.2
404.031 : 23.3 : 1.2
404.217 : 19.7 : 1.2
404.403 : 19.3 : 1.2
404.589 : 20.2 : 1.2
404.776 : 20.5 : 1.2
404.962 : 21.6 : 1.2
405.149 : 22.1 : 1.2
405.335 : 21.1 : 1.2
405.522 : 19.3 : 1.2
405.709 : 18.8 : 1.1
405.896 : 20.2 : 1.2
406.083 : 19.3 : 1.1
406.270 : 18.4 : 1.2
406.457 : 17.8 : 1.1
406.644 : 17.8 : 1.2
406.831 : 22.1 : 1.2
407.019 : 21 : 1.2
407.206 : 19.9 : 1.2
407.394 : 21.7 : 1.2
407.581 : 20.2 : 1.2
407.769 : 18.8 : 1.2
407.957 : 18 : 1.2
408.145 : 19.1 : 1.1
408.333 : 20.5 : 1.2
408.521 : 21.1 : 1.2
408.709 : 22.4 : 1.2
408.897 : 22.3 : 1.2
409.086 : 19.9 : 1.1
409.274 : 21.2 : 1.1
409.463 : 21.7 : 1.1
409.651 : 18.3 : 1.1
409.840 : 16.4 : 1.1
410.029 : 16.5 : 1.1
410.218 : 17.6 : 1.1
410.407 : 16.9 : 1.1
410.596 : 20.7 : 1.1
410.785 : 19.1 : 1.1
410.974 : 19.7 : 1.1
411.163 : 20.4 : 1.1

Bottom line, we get 1.87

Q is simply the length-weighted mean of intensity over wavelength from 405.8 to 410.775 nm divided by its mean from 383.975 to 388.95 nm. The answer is 1.9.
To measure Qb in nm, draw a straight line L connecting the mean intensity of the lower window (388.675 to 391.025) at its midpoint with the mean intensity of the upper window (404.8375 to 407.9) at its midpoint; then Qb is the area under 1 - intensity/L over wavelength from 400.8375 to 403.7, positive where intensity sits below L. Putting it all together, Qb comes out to -0.29 nm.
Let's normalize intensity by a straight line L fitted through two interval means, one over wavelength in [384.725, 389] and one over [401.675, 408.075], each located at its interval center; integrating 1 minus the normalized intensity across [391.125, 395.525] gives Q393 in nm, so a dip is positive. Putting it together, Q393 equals 0.60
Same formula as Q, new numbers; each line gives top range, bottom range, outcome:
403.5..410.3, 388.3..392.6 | 1.53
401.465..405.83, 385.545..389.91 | 1.81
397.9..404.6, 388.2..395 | 1.62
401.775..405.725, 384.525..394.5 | 1.76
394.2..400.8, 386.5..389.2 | 1.37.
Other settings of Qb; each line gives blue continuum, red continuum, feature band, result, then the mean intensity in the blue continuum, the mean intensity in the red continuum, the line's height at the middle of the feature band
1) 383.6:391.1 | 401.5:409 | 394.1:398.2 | 0.82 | 11.2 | 20.1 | 15.6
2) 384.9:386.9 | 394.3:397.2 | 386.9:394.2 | -0.15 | 10.7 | 12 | 11.4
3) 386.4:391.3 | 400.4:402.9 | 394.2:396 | 0.21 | 12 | 20.5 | 16.2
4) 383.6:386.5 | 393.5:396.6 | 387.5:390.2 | -0.22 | 9.99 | 12.4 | 10.9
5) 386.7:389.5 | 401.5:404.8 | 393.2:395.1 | 0.54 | 11.1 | 20.1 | 14.7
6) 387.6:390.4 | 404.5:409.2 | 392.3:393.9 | 0.59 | 11.9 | 20.2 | 13.8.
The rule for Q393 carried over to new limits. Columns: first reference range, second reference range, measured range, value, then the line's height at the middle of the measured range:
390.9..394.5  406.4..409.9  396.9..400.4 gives -0.31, 14.7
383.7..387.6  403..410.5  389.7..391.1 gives -0.13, 12.4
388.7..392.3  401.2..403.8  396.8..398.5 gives 0.44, 17.4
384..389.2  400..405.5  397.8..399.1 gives 0.00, 17.6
